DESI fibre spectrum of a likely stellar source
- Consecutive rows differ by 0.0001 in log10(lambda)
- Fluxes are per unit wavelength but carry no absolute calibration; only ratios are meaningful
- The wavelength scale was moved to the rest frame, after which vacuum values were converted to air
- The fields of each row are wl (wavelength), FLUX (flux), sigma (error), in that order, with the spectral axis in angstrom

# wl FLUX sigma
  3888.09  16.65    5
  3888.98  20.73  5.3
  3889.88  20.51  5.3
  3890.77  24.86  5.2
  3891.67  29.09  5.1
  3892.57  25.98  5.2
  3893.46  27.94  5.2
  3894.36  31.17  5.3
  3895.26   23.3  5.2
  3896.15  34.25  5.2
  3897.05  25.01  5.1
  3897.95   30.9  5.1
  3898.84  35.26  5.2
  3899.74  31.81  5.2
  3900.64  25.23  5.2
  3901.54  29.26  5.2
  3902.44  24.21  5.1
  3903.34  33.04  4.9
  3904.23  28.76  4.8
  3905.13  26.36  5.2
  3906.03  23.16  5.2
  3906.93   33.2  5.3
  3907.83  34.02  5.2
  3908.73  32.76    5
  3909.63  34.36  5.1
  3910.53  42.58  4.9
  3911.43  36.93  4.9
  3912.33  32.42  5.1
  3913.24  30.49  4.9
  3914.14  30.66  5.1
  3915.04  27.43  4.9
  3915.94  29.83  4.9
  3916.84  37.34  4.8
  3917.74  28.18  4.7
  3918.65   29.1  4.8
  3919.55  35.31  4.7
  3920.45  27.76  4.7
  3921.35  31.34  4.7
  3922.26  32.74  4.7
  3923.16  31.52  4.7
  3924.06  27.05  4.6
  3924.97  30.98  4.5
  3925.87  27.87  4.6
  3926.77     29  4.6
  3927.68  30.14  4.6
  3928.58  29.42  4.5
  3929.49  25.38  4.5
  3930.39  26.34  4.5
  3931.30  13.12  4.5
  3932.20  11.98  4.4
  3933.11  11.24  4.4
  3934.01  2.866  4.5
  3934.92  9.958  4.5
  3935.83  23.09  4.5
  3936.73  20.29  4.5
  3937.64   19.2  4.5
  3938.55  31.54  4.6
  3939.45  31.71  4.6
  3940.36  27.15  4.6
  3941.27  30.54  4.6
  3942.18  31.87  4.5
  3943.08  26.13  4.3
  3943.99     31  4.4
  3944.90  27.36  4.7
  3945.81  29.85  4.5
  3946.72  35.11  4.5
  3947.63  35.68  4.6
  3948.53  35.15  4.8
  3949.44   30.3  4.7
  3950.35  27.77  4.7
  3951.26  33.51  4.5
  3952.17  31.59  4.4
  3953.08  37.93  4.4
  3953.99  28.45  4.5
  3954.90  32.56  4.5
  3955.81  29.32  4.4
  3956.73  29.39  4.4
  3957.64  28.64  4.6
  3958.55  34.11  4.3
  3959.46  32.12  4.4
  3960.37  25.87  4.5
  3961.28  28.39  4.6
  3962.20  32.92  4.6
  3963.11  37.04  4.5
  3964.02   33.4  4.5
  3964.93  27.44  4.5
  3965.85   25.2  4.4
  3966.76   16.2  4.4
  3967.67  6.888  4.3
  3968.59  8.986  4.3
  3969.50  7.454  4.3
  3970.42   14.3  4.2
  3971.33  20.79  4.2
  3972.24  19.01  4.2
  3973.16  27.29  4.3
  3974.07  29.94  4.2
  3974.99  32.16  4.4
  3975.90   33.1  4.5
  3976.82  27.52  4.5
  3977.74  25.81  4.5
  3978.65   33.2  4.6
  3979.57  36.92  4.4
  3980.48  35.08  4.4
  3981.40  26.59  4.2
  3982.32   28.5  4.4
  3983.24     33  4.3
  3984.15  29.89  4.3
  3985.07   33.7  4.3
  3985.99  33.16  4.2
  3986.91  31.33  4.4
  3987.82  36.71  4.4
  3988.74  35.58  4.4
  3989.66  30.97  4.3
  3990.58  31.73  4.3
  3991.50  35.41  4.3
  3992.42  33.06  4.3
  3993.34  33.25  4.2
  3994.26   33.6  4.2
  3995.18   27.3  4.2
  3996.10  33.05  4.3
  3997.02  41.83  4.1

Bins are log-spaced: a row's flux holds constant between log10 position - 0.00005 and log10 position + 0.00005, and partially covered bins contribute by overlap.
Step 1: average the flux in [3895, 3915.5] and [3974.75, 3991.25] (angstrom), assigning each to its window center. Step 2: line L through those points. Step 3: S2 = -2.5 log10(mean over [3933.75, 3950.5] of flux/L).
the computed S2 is 0.17 mag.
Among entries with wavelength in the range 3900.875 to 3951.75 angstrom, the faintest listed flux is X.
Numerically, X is 2.866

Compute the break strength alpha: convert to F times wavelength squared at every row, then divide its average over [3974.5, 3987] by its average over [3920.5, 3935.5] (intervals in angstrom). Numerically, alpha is 1.39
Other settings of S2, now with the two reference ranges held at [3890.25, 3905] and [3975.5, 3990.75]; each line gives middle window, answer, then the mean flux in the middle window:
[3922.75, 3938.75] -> 0.33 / 22.1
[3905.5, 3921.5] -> -0.10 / 32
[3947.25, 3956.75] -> -0.05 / 32.1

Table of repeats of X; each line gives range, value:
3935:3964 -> 19.2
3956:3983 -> 6.888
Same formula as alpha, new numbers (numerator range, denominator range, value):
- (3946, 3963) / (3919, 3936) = 1.33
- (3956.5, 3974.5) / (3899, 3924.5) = 0.80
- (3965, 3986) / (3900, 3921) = 0.84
